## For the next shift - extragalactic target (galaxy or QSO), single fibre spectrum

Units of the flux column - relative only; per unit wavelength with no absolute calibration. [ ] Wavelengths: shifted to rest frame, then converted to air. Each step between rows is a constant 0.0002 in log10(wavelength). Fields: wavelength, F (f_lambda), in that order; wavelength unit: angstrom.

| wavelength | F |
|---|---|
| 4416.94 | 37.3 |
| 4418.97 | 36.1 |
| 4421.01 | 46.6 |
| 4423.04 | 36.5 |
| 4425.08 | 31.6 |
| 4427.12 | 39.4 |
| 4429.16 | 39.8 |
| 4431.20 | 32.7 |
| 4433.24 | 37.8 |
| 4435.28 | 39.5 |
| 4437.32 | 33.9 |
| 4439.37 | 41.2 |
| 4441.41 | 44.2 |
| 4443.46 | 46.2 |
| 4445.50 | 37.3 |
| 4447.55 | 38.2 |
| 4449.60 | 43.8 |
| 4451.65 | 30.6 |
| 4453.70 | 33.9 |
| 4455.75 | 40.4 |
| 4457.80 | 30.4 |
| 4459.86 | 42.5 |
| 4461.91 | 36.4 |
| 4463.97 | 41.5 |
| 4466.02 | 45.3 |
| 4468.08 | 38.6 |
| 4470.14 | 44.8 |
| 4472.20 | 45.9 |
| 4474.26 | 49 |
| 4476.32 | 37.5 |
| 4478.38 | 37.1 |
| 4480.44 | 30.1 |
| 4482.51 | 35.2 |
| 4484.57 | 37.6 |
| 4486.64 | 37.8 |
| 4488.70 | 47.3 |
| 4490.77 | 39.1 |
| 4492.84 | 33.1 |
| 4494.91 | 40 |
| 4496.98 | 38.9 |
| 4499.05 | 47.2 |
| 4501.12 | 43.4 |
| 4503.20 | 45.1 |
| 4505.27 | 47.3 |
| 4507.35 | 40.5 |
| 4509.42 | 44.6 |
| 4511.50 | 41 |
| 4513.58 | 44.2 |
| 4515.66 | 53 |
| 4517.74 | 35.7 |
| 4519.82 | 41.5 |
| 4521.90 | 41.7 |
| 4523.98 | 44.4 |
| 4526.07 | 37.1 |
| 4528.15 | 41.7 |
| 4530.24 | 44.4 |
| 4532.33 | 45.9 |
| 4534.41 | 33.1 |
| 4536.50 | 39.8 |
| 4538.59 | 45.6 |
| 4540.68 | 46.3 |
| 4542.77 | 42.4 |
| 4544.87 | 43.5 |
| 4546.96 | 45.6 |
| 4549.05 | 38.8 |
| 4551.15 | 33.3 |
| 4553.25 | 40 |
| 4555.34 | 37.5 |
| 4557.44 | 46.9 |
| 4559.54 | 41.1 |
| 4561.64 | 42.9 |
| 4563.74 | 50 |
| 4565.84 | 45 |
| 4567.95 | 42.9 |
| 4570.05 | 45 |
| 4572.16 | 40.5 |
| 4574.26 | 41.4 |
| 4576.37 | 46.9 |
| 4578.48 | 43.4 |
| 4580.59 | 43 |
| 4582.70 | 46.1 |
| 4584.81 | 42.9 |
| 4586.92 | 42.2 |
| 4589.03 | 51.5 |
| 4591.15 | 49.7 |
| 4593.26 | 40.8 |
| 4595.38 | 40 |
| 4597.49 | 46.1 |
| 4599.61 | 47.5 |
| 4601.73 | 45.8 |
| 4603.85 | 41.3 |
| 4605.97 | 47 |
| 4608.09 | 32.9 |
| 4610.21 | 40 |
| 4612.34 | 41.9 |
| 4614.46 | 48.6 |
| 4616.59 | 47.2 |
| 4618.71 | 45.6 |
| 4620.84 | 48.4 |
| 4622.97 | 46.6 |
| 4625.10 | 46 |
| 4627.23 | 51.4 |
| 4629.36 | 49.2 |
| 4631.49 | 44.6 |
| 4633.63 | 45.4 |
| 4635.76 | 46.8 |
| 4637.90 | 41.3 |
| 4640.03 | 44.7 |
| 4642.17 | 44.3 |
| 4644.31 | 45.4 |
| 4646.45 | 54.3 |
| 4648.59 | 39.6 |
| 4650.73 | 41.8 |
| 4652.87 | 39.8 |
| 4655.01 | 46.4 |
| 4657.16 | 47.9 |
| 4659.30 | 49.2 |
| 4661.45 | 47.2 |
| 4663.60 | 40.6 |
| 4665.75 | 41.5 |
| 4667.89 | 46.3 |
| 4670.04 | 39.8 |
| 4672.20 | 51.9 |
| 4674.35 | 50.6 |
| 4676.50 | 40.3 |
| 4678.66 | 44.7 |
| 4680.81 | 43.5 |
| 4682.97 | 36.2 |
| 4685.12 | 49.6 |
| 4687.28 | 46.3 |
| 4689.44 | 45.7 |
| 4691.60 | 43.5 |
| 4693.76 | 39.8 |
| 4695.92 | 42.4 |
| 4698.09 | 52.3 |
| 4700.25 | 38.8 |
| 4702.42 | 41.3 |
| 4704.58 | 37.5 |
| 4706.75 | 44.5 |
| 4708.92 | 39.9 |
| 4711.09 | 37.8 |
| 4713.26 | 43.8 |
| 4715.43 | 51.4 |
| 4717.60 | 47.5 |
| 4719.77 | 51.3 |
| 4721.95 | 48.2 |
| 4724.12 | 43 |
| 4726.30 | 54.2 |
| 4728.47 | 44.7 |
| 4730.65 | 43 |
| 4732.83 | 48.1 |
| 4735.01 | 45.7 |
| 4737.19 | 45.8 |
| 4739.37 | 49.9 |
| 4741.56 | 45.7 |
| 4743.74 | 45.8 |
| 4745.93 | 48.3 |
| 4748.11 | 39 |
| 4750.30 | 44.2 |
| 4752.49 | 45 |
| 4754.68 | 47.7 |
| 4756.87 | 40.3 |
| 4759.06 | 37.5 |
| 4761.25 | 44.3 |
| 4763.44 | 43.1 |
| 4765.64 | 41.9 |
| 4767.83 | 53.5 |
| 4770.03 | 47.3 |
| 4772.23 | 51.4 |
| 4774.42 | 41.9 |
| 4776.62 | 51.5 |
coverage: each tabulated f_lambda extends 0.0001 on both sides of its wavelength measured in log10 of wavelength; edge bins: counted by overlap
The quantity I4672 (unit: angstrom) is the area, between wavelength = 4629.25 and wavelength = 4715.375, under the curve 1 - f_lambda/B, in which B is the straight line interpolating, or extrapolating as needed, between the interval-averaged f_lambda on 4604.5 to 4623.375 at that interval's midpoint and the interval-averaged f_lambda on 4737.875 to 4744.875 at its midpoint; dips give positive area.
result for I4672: 2.3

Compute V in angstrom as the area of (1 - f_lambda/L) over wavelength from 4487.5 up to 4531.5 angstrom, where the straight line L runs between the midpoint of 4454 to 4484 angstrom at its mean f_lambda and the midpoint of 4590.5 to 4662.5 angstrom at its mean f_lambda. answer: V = -1.6 angstrom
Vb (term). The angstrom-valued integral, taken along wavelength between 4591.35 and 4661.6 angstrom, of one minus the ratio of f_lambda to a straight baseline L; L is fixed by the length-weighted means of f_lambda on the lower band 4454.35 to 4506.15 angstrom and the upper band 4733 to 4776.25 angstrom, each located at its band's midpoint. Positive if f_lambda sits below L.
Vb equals -3.3 angstrom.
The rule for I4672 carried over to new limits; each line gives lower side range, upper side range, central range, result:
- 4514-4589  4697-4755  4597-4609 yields 0.02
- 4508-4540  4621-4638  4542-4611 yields 2.10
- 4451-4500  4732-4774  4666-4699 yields -0.67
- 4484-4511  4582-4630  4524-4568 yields 1.15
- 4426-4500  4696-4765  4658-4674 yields -0.76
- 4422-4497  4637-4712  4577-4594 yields -1.33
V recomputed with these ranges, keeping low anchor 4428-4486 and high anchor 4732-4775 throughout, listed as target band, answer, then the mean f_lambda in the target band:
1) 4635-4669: -1.3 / 44.8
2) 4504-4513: -0.8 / 43.4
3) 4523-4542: -0.7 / 42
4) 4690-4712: 1.1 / 41.9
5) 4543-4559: 0.0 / 40.9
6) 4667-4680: -0.6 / 45.5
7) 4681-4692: -0.1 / 44.2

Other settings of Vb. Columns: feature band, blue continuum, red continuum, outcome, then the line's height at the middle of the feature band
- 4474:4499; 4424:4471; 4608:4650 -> 0.97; 40.1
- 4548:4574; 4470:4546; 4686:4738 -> 0.32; 42.5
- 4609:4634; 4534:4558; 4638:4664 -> -1.25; 44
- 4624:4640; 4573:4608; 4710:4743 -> -0.43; 45.1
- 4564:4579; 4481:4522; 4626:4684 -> -0.28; 43.1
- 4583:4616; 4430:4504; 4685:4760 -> -1.34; 42.3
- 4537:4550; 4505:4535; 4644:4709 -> -0.27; 42.7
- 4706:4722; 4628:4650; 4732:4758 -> 0.02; 45.5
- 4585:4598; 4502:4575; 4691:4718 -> -0.66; 42.7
